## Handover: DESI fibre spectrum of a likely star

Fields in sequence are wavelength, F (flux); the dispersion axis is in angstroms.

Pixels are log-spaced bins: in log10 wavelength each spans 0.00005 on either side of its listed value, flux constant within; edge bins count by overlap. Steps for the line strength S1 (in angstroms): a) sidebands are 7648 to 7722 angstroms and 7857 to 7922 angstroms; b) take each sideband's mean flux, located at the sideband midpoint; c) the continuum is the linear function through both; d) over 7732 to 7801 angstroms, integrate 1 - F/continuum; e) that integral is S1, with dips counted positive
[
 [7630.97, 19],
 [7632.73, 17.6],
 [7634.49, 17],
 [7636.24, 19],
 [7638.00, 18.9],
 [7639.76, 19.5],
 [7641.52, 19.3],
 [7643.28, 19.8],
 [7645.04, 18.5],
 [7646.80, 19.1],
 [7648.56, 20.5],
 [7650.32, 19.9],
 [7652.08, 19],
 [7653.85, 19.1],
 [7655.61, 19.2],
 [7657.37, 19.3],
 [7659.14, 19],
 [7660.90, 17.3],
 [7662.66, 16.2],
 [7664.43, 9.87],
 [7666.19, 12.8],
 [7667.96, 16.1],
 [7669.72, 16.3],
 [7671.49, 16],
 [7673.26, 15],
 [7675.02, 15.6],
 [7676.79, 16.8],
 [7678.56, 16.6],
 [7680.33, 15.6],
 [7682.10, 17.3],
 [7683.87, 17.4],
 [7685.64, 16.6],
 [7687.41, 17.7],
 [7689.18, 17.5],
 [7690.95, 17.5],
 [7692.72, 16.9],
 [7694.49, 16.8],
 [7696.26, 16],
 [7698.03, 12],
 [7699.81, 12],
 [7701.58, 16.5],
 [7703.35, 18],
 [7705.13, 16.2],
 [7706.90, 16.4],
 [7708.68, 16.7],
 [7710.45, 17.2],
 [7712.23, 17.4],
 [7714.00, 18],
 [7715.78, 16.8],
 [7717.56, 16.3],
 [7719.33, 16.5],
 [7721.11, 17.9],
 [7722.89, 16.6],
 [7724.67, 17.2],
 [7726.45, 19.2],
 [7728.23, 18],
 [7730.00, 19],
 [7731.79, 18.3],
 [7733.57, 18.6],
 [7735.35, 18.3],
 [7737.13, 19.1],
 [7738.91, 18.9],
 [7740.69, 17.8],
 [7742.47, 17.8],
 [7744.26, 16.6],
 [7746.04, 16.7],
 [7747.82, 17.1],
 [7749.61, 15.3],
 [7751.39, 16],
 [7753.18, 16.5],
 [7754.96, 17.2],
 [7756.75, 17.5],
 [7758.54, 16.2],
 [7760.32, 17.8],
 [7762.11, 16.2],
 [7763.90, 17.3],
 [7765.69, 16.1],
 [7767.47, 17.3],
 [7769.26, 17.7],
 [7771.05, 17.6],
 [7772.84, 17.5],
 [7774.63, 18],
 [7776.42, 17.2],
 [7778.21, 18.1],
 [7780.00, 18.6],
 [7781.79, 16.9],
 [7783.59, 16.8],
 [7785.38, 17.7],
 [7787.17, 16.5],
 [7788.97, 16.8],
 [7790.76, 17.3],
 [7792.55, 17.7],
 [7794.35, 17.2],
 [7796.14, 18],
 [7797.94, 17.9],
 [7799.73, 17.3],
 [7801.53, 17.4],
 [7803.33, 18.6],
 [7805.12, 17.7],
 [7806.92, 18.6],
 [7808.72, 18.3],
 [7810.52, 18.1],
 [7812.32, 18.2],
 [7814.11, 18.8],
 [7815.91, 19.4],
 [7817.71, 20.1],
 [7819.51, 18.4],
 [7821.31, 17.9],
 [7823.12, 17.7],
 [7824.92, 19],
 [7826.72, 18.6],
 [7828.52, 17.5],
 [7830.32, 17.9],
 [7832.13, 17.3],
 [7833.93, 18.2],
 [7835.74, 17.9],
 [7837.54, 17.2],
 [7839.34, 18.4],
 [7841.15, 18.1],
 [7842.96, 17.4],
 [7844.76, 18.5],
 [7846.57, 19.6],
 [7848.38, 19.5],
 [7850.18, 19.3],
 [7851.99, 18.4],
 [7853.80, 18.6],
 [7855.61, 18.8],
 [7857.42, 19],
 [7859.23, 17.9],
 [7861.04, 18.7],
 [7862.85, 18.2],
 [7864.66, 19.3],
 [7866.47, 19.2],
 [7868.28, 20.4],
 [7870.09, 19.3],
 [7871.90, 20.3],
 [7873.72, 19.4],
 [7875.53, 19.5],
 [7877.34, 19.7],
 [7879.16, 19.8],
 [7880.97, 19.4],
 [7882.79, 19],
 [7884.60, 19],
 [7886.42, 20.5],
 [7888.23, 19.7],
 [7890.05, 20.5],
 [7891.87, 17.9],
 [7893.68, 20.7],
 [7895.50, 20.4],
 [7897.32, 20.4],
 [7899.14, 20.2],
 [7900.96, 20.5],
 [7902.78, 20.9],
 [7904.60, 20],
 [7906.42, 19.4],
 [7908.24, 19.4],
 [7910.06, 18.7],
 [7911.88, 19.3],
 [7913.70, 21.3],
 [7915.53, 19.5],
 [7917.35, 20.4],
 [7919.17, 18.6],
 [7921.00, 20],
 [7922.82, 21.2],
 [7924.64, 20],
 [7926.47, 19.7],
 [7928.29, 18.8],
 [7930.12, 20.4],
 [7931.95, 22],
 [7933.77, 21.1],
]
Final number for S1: 1.9 angstroms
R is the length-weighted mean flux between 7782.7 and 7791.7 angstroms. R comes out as 17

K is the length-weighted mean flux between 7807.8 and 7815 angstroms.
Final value 18.4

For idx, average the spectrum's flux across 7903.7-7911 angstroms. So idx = 19.4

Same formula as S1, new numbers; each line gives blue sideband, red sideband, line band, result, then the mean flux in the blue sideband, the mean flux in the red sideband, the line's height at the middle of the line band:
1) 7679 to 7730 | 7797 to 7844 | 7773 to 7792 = 0.32 angstroms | 16.8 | 18.2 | 17.7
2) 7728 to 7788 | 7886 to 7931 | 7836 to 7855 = 0.40 angstroms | 17.4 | 19.9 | 18.9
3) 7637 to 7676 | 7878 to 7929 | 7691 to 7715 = 2.37 angstroms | 17.6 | 19.8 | 18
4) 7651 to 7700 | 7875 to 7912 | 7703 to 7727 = -0.15 angstroms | 16.4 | 19.8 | 17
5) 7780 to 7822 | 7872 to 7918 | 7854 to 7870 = 0.18 angstroms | 17.9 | 19.8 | 19.2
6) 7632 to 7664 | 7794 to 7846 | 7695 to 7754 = 4.59 angstroms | 18.7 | 18.1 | 18.4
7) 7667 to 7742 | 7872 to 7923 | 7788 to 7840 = 1.46 angstroms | 16.9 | 19.8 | 18.6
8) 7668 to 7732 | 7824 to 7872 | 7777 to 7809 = 0.48 angstroms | 16.7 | 18.6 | 17.9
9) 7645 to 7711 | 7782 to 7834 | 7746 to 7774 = 0.97 angstroms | 16.7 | 17.9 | 17.5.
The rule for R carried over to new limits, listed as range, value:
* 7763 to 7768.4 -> 16.9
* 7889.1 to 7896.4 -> 19.9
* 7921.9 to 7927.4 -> 20.3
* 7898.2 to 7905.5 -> 20.4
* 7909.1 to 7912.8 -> 19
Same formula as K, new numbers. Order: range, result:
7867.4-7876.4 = 19.8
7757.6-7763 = 16.7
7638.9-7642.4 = 19.4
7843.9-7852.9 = 19.1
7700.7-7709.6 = 16.8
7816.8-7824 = 18.5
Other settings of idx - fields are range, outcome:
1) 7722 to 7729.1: 17.7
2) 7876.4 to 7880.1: 19.8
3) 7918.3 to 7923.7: 19.9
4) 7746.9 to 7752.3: 16.1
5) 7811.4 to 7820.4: 19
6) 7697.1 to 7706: 14.9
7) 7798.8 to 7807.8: 17.9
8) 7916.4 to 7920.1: 19.5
